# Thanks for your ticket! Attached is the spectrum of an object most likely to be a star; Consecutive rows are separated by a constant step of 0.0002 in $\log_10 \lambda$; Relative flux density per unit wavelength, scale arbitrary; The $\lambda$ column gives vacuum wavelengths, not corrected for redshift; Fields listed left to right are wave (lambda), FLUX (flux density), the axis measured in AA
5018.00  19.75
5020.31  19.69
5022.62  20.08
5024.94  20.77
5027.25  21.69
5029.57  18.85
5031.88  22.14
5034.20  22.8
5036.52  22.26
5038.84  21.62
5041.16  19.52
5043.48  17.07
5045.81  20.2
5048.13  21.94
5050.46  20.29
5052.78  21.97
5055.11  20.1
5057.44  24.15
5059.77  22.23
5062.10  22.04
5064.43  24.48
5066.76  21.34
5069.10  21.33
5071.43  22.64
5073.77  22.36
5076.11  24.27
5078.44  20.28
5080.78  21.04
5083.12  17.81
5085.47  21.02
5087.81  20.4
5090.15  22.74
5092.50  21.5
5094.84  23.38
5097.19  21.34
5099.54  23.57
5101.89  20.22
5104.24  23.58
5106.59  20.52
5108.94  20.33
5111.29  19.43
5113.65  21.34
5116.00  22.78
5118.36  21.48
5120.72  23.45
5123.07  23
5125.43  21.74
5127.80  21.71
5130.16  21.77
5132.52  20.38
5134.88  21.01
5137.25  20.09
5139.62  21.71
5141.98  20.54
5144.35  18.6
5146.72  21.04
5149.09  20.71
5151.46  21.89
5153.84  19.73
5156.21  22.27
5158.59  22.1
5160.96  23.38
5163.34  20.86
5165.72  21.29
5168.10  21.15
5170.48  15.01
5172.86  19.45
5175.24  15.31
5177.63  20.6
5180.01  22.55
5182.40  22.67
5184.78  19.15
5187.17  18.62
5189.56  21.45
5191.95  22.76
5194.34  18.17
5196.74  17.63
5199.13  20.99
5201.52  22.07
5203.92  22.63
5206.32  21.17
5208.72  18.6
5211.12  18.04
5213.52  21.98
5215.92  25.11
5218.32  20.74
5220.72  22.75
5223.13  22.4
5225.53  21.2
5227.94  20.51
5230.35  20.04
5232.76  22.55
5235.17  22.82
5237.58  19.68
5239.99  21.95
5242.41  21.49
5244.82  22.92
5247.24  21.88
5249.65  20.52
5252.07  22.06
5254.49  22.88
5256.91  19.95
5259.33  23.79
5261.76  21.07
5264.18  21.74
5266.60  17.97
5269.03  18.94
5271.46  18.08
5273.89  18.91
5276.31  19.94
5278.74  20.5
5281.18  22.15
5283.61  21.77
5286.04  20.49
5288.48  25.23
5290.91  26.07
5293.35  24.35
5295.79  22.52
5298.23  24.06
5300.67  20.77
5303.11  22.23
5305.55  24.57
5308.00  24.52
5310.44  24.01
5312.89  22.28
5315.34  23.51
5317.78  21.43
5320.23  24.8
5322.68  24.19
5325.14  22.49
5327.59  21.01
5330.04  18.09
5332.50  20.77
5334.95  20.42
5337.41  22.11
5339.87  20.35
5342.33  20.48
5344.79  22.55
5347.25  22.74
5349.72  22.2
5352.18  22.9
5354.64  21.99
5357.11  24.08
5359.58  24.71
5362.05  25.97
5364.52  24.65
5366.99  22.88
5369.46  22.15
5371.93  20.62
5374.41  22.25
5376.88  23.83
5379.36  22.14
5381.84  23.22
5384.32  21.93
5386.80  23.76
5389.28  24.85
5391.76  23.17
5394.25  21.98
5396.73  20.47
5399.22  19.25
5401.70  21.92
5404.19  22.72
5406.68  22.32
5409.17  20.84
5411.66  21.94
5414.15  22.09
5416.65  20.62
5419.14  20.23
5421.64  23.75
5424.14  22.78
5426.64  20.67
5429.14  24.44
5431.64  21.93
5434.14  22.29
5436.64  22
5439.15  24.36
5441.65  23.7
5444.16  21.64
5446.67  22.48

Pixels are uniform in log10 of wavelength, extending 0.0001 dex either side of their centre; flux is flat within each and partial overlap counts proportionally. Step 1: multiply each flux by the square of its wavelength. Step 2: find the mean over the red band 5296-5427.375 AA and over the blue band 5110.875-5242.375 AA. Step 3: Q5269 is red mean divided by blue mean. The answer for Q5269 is 1.1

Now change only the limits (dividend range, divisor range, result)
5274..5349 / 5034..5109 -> 1.14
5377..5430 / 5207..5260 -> 1.10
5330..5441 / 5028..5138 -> 1.17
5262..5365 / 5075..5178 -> 1.13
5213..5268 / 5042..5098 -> 1.08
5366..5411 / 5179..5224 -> 1.14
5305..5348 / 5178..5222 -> 1.11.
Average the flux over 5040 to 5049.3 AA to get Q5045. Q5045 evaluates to 19.7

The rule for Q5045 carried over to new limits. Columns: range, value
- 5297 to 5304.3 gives 22.4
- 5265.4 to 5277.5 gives 18.8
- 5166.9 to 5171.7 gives 18.1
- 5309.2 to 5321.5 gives 23.2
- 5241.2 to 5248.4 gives 22.1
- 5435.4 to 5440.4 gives 23.2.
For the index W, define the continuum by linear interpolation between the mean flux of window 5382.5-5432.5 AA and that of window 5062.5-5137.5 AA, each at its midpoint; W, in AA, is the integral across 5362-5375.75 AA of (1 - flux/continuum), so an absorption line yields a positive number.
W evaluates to -0.5 AA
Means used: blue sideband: 21.7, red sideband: 22.1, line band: 22.9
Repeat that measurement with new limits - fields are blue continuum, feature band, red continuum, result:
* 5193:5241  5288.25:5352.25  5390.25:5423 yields -3.5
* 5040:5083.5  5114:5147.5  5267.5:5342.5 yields 0.3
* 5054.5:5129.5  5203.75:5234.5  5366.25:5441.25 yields 0.9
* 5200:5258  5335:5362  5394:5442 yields -0.8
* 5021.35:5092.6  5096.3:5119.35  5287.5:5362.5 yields 0.1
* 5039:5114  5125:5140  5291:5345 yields 0.3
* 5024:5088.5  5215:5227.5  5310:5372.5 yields -0.2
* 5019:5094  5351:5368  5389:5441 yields -1.5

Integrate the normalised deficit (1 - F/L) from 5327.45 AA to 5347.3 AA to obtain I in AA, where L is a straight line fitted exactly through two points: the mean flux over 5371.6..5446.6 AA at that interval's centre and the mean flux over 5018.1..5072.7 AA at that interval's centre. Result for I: 1.1 AA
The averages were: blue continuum 21.2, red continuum 22.3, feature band 20.8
